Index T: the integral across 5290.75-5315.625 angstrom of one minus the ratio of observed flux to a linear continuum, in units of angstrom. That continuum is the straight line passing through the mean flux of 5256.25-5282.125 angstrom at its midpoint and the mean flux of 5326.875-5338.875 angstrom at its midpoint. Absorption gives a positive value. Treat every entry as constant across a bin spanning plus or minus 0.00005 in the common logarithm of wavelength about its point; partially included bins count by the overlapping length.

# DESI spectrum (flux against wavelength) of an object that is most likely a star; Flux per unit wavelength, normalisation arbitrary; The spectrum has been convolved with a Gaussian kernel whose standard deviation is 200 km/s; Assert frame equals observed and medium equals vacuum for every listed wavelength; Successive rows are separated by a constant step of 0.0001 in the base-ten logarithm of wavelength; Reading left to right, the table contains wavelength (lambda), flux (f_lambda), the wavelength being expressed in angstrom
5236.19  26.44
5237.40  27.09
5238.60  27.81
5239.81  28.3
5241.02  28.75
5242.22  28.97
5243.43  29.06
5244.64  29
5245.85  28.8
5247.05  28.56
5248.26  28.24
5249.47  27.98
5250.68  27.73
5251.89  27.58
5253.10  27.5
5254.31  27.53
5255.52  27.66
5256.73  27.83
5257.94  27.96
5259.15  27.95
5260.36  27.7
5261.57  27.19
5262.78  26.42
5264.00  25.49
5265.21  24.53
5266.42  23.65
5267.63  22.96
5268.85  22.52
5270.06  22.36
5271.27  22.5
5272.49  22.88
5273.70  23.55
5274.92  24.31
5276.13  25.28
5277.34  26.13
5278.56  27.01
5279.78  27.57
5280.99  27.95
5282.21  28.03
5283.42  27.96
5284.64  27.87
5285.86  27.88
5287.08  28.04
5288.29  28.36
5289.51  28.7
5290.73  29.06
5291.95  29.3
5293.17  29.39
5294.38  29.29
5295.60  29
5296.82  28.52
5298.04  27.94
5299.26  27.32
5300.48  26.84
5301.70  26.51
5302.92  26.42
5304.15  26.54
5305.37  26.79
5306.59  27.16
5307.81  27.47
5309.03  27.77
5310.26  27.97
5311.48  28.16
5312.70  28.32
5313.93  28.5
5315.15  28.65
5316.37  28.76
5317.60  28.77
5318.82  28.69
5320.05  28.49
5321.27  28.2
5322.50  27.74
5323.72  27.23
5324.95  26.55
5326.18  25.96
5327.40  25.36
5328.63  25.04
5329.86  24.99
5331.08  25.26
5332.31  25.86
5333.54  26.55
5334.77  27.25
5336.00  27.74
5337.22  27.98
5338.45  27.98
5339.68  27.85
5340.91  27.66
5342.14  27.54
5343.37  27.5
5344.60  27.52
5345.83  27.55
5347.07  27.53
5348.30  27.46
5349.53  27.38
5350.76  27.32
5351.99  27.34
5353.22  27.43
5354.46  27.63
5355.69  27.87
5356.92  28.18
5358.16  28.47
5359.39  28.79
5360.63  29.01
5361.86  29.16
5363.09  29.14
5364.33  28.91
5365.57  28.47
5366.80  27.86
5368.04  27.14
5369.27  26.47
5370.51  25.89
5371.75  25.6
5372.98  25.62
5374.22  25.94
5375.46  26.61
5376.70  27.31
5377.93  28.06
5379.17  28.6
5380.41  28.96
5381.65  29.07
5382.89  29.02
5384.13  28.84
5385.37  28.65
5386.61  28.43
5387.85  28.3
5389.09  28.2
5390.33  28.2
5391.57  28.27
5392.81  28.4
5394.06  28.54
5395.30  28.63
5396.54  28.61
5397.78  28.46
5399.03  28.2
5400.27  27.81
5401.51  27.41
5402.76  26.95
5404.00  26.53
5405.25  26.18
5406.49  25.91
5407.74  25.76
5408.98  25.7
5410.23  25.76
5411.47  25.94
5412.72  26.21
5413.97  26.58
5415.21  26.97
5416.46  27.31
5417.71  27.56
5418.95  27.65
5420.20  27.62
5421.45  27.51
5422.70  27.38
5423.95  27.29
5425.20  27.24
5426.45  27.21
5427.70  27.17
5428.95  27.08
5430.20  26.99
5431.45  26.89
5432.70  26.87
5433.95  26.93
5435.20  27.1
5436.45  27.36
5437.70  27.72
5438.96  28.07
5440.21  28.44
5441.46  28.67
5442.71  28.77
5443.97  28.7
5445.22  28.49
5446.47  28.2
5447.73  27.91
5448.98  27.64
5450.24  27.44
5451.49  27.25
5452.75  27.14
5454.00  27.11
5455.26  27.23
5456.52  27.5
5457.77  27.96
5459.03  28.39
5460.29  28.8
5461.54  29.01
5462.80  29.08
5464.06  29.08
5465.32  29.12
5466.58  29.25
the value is -1.9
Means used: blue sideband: 25.5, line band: 27.9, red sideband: 26.4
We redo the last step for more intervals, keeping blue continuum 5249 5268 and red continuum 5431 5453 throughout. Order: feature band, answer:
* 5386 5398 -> -0.4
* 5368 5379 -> 0.3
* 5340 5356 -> -0.2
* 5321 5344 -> 0.3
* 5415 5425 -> 0.1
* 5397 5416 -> 0.6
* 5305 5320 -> -0.6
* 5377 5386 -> -0.4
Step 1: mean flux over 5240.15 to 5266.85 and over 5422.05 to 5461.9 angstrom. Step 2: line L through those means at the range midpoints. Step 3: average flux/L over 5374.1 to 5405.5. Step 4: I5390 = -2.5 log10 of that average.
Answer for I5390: -0.02 mag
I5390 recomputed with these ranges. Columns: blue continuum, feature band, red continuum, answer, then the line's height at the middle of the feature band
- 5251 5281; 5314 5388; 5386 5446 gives -0.035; 26.7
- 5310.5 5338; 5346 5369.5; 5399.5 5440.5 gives -0.032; 27.2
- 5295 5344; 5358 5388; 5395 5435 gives -0.029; 27.2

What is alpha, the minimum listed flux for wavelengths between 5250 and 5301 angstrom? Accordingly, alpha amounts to 22.36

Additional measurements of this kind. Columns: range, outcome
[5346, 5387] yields 25.6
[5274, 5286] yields 24.31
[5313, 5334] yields 24.99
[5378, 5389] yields 28.3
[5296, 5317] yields 26.42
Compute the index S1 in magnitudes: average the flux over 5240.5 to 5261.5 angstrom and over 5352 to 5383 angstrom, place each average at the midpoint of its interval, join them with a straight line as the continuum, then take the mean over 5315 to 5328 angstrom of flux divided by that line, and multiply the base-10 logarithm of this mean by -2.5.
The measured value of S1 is 0.01 mag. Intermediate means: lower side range 28.1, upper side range 27.8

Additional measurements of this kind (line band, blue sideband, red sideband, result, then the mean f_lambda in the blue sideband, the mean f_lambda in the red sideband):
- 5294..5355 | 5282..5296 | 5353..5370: 0.038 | 28.6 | 28.2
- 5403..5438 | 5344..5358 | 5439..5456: 0.038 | 27.6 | 27.9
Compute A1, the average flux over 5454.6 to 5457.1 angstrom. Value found 27.3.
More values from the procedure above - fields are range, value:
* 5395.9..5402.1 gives 28.1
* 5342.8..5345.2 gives 27.5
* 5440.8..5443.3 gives 28.8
